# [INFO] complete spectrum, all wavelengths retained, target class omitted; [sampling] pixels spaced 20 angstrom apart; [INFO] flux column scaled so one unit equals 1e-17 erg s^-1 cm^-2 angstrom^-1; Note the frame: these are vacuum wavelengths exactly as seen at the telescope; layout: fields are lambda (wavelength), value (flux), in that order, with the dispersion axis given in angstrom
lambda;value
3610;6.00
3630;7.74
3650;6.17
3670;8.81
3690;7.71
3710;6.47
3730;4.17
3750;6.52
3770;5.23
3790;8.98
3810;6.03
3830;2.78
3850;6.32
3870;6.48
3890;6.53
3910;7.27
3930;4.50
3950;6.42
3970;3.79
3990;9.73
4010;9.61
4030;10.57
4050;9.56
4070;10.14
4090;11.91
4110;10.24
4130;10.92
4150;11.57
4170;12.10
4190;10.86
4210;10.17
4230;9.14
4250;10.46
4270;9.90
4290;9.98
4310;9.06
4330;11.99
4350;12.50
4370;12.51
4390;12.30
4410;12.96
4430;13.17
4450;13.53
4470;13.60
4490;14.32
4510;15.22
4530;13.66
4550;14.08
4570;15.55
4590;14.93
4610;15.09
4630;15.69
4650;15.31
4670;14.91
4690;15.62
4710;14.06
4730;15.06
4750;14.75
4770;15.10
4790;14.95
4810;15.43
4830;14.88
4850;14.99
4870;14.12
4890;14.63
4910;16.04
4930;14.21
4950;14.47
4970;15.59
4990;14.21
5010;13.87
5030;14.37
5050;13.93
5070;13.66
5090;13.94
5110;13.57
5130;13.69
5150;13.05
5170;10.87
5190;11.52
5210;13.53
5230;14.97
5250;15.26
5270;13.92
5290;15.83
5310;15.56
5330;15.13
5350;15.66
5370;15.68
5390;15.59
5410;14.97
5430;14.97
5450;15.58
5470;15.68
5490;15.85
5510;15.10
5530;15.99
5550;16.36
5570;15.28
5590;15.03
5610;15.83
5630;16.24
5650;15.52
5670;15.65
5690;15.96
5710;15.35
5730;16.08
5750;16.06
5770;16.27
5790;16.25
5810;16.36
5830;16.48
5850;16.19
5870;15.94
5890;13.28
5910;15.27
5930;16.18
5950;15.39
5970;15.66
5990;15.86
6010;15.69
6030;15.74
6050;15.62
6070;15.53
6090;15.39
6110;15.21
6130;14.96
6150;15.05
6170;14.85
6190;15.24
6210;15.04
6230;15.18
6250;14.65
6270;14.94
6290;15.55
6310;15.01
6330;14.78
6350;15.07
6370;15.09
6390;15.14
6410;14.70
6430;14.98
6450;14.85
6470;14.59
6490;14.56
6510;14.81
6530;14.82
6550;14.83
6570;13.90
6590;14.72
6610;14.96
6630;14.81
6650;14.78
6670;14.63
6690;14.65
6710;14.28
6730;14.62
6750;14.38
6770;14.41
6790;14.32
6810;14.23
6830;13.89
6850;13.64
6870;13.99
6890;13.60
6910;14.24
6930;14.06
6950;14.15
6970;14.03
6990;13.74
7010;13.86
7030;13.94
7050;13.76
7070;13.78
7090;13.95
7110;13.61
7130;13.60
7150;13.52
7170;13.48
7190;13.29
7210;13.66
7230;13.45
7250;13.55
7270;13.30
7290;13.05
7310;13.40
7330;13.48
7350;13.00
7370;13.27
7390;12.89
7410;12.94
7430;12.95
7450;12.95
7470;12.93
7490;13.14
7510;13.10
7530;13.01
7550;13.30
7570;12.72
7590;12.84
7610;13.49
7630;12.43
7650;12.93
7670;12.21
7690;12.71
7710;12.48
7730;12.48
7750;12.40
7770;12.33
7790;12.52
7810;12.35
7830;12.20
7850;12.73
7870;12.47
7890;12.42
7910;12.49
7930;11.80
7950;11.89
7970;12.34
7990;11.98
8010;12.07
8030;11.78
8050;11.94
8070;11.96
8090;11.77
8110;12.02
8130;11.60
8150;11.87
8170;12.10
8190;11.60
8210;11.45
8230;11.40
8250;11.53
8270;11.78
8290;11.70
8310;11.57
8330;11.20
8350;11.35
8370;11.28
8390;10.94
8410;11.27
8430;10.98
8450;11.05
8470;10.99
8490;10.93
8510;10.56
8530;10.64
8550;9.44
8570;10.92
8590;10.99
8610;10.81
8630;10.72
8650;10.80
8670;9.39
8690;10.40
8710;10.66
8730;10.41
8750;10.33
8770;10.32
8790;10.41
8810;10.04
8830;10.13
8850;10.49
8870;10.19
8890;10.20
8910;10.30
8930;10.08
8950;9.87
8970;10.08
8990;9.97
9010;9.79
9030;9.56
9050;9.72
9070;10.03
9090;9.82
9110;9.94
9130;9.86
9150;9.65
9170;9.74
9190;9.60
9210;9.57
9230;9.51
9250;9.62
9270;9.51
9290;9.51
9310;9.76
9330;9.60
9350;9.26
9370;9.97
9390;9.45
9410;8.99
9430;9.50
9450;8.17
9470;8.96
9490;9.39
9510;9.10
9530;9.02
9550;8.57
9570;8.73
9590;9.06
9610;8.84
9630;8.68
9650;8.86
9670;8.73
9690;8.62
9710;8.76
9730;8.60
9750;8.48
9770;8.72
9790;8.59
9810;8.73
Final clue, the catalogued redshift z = 0.000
